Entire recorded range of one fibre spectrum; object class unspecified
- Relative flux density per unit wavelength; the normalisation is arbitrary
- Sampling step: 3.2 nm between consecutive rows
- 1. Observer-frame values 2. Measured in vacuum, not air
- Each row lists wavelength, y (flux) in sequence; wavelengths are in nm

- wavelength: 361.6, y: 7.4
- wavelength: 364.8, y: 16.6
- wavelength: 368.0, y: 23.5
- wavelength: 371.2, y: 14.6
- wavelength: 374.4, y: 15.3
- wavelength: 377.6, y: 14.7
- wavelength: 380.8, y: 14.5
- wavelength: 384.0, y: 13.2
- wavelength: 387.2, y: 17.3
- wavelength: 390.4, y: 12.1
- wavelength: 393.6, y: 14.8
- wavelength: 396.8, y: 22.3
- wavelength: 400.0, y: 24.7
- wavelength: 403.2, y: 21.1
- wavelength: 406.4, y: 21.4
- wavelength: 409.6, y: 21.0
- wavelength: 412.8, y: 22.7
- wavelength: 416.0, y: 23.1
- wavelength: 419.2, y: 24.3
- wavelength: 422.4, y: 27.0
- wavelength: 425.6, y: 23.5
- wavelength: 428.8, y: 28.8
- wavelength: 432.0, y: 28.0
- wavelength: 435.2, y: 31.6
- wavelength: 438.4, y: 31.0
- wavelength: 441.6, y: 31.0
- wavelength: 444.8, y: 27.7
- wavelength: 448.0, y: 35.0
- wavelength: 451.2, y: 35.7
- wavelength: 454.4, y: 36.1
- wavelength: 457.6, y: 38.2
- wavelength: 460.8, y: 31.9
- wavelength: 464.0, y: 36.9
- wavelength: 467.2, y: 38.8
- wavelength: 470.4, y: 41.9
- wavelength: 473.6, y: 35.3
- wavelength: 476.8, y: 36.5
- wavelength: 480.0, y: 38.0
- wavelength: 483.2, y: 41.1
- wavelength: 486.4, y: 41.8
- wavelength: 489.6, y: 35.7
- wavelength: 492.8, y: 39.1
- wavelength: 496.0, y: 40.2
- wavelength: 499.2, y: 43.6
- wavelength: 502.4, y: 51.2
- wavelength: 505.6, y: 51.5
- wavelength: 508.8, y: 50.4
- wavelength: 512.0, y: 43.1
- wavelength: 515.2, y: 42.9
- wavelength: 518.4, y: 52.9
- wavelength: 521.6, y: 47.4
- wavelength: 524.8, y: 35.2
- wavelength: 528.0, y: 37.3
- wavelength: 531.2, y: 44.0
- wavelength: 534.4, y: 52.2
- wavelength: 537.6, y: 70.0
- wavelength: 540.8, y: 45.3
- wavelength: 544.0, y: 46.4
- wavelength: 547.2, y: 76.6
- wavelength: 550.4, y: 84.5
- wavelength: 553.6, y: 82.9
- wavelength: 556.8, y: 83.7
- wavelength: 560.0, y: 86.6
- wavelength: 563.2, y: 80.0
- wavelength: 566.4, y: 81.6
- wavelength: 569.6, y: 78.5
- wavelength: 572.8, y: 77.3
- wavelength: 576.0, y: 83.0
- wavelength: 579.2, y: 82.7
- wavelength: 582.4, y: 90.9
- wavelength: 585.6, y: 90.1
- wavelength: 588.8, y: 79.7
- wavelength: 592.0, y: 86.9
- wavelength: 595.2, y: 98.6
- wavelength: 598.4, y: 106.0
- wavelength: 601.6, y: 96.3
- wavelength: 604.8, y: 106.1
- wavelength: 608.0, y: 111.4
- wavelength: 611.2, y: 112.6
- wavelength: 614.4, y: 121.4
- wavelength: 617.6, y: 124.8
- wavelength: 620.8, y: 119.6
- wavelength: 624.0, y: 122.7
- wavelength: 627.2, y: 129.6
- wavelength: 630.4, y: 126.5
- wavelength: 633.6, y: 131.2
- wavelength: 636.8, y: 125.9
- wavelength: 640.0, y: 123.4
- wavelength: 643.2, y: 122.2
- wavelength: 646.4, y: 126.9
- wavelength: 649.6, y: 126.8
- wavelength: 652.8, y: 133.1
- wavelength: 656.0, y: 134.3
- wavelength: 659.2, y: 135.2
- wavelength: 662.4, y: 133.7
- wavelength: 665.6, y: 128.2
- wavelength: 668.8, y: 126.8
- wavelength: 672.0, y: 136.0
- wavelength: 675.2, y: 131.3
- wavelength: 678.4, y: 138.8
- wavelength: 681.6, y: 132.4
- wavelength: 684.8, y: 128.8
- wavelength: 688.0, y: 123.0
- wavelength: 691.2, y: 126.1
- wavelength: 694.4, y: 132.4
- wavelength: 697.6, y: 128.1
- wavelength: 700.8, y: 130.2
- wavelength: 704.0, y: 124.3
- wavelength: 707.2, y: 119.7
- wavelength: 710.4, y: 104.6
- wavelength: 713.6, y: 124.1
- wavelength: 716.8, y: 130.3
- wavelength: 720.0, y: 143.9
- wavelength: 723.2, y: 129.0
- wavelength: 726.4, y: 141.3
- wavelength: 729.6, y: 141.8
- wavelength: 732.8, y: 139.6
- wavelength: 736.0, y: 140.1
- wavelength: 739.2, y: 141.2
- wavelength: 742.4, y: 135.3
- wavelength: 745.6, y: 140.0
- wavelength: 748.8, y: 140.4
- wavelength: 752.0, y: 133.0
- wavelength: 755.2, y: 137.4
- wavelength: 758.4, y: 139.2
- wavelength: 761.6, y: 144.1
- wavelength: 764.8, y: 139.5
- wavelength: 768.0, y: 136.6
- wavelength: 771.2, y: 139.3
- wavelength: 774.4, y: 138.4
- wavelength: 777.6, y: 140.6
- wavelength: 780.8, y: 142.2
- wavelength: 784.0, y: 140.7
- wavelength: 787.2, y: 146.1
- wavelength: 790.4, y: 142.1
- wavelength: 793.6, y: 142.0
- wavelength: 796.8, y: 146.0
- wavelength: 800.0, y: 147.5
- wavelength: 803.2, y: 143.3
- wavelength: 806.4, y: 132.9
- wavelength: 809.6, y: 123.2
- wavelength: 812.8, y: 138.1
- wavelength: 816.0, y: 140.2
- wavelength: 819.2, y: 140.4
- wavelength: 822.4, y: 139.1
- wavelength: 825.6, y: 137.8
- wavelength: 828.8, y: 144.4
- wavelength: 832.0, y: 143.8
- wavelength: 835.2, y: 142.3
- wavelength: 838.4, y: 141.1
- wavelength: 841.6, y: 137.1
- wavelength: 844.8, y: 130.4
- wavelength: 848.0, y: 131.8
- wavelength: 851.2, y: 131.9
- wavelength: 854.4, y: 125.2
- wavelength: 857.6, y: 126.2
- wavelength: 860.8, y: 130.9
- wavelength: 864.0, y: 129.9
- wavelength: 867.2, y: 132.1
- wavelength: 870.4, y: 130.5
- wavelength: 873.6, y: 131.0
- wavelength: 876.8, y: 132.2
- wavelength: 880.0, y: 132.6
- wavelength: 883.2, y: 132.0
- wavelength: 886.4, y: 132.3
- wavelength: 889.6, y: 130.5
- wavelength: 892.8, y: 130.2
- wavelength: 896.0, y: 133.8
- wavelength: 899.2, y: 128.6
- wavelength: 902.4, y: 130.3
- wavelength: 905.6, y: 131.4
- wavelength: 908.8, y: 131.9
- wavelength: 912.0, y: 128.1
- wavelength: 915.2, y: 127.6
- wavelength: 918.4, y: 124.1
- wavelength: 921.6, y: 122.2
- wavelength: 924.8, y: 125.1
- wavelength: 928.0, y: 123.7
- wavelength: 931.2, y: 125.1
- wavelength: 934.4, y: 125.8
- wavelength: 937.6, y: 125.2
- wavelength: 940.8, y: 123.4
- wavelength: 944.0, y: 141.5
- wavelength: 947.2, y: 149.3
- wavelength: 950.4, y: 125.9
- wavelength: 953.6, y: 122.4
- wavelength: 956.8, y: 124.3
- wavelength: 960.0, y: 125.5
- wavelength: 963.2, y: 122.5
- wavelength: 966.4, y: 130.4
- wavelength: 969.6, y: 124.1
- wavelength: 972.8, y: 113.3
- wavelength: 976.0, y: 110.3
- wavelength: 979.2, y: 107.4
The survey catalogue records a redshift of 0.37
